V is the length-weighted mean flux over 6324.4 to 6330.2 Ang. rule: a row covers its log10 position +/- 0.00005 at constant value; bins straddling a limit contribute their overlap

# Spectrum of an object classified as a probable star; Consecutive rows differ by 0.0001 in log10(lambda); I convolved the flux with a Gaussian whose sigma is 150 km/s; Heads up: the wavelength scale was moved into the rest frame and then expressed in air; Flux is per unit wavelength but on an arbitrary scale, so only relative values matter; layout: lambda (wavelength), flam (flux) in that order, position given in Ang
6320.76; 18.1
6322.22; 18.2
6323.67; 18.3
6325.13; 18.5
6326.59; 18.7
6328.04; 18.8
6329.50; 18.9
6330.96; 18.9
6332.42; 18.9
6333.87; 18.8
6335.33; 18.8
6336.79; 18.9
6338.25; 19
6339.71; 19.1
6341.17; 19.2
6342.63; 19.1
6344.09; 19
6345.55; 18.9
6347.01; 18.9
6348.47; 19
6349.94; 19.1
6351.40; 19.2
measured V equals 18.7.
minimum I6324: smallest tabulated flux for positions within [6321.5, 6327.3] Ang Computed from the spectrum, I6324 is 18.2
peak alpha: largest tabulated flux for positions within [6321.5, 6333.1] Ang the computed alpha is 18.9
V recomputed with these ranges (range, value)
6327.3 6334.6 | 18.9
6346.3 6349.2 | 19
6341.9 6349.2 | 19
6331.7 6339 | 18.9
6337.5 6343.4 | 19.1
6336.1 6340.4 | 19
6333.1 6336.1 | 18.8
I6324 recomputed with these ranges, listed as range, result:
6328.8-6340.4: 18.8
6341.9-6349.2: 18.9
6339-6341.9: 19.1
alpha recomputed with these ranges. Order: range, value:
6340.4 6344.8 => 19.2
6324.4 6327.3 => 18.7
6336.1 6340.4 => 19.1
